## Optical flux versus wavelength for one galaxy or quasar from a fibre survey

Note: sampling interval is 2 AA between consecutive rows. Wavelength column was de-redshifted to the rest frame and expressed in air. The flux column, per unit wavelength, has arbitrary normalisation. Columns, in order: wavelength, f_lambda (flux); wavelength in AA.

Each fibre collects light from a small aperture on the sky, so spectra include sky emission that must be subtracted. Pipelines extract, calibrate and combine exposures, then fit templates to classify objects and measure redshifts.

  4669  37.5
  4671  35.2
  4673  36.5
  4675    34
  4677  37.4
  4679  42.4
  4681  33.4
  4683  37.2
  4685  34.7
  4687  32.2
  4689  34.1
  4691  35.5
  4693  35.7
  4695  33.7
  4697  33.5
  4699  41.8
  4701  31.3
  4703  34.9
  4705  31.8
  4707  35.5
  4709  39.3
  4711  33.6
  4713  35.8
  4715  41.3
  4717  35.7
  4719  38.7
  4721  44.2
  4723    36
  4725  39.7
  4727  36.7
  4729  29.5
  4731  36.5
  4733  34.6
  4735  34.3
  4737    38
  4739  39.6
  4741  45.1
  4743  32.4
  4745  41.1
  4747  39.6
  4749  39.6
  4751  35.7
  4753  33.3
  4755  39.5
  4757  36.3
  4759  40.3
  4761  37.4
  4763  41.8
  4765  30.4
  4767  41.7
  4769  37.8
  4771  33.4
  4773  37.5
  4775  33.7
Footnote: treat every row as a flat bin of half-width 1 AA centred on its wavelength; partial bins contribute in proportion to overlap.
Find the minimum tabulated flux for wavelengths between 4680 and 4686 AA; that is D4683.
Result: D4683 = 33.4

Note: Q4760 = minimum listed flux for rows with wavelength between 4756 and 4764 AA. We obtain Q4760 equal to 36.3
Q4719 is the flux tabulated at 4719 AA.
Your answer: 38.7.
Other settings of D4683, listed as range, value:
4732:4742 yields 34.3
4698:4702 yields 31.3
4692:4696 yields 33.7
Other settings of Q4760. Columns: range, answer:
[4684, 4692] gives 32.2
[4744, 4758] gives 33.3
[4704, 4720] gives 31.8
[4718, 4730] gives 29.5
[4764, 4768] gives 30.4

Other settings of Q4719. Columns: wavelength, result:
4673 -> 36.5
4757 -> 36.3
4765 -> 30.4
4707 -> 35.5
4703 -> 34.9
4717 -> 35.7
